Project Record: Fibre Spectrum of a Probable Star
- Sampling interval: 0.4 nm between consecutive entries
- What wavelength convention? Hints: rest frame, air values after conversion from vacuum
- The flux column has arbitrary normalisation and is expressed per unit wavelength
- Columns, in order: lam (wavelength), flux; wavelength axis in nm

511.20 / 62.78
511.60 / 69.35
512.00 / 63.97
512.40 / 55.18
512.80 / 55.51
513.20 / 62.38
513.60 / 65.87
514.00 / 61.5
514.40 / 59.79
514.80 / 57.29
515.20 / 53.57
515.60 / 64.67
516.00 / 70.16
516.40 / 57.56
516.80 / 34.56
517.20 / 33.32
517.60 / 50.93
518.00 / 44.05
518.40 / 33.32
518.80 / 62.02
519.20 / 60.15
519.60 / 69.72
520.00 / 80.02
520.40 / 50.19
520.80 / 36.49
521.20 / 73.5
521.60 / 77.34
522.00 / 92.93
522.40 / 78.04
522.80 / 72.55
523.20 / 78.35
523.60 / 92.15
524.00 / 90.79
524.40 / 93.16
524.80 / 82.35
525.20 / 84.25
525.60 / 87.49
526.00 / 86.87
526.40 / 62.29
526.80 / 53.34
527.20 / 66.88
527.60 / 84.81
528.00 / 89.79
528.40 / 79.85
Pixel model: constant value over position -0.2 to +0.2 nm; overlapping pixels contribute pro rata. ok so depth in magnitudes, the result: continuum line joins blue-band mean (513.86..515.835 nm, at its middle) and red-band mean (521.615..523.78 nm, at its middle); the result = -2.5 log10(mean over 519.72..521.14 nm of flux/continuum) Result 0.28 mag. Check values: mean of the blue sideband 59.5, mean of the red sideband 82.3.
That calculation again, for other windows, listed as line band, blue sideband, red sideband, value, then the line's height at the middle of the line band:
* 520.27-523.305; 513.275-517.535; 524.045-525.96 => 0.10 mag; 76.7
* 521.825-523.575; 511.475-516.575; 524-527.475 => -0.11 mag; 73.7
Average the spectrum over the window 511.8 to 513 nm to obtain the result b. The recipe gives 58.2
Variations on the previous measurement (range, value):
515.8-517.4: 48.9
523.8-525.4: 87.6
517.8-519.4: 49.9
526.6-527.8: 68.3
